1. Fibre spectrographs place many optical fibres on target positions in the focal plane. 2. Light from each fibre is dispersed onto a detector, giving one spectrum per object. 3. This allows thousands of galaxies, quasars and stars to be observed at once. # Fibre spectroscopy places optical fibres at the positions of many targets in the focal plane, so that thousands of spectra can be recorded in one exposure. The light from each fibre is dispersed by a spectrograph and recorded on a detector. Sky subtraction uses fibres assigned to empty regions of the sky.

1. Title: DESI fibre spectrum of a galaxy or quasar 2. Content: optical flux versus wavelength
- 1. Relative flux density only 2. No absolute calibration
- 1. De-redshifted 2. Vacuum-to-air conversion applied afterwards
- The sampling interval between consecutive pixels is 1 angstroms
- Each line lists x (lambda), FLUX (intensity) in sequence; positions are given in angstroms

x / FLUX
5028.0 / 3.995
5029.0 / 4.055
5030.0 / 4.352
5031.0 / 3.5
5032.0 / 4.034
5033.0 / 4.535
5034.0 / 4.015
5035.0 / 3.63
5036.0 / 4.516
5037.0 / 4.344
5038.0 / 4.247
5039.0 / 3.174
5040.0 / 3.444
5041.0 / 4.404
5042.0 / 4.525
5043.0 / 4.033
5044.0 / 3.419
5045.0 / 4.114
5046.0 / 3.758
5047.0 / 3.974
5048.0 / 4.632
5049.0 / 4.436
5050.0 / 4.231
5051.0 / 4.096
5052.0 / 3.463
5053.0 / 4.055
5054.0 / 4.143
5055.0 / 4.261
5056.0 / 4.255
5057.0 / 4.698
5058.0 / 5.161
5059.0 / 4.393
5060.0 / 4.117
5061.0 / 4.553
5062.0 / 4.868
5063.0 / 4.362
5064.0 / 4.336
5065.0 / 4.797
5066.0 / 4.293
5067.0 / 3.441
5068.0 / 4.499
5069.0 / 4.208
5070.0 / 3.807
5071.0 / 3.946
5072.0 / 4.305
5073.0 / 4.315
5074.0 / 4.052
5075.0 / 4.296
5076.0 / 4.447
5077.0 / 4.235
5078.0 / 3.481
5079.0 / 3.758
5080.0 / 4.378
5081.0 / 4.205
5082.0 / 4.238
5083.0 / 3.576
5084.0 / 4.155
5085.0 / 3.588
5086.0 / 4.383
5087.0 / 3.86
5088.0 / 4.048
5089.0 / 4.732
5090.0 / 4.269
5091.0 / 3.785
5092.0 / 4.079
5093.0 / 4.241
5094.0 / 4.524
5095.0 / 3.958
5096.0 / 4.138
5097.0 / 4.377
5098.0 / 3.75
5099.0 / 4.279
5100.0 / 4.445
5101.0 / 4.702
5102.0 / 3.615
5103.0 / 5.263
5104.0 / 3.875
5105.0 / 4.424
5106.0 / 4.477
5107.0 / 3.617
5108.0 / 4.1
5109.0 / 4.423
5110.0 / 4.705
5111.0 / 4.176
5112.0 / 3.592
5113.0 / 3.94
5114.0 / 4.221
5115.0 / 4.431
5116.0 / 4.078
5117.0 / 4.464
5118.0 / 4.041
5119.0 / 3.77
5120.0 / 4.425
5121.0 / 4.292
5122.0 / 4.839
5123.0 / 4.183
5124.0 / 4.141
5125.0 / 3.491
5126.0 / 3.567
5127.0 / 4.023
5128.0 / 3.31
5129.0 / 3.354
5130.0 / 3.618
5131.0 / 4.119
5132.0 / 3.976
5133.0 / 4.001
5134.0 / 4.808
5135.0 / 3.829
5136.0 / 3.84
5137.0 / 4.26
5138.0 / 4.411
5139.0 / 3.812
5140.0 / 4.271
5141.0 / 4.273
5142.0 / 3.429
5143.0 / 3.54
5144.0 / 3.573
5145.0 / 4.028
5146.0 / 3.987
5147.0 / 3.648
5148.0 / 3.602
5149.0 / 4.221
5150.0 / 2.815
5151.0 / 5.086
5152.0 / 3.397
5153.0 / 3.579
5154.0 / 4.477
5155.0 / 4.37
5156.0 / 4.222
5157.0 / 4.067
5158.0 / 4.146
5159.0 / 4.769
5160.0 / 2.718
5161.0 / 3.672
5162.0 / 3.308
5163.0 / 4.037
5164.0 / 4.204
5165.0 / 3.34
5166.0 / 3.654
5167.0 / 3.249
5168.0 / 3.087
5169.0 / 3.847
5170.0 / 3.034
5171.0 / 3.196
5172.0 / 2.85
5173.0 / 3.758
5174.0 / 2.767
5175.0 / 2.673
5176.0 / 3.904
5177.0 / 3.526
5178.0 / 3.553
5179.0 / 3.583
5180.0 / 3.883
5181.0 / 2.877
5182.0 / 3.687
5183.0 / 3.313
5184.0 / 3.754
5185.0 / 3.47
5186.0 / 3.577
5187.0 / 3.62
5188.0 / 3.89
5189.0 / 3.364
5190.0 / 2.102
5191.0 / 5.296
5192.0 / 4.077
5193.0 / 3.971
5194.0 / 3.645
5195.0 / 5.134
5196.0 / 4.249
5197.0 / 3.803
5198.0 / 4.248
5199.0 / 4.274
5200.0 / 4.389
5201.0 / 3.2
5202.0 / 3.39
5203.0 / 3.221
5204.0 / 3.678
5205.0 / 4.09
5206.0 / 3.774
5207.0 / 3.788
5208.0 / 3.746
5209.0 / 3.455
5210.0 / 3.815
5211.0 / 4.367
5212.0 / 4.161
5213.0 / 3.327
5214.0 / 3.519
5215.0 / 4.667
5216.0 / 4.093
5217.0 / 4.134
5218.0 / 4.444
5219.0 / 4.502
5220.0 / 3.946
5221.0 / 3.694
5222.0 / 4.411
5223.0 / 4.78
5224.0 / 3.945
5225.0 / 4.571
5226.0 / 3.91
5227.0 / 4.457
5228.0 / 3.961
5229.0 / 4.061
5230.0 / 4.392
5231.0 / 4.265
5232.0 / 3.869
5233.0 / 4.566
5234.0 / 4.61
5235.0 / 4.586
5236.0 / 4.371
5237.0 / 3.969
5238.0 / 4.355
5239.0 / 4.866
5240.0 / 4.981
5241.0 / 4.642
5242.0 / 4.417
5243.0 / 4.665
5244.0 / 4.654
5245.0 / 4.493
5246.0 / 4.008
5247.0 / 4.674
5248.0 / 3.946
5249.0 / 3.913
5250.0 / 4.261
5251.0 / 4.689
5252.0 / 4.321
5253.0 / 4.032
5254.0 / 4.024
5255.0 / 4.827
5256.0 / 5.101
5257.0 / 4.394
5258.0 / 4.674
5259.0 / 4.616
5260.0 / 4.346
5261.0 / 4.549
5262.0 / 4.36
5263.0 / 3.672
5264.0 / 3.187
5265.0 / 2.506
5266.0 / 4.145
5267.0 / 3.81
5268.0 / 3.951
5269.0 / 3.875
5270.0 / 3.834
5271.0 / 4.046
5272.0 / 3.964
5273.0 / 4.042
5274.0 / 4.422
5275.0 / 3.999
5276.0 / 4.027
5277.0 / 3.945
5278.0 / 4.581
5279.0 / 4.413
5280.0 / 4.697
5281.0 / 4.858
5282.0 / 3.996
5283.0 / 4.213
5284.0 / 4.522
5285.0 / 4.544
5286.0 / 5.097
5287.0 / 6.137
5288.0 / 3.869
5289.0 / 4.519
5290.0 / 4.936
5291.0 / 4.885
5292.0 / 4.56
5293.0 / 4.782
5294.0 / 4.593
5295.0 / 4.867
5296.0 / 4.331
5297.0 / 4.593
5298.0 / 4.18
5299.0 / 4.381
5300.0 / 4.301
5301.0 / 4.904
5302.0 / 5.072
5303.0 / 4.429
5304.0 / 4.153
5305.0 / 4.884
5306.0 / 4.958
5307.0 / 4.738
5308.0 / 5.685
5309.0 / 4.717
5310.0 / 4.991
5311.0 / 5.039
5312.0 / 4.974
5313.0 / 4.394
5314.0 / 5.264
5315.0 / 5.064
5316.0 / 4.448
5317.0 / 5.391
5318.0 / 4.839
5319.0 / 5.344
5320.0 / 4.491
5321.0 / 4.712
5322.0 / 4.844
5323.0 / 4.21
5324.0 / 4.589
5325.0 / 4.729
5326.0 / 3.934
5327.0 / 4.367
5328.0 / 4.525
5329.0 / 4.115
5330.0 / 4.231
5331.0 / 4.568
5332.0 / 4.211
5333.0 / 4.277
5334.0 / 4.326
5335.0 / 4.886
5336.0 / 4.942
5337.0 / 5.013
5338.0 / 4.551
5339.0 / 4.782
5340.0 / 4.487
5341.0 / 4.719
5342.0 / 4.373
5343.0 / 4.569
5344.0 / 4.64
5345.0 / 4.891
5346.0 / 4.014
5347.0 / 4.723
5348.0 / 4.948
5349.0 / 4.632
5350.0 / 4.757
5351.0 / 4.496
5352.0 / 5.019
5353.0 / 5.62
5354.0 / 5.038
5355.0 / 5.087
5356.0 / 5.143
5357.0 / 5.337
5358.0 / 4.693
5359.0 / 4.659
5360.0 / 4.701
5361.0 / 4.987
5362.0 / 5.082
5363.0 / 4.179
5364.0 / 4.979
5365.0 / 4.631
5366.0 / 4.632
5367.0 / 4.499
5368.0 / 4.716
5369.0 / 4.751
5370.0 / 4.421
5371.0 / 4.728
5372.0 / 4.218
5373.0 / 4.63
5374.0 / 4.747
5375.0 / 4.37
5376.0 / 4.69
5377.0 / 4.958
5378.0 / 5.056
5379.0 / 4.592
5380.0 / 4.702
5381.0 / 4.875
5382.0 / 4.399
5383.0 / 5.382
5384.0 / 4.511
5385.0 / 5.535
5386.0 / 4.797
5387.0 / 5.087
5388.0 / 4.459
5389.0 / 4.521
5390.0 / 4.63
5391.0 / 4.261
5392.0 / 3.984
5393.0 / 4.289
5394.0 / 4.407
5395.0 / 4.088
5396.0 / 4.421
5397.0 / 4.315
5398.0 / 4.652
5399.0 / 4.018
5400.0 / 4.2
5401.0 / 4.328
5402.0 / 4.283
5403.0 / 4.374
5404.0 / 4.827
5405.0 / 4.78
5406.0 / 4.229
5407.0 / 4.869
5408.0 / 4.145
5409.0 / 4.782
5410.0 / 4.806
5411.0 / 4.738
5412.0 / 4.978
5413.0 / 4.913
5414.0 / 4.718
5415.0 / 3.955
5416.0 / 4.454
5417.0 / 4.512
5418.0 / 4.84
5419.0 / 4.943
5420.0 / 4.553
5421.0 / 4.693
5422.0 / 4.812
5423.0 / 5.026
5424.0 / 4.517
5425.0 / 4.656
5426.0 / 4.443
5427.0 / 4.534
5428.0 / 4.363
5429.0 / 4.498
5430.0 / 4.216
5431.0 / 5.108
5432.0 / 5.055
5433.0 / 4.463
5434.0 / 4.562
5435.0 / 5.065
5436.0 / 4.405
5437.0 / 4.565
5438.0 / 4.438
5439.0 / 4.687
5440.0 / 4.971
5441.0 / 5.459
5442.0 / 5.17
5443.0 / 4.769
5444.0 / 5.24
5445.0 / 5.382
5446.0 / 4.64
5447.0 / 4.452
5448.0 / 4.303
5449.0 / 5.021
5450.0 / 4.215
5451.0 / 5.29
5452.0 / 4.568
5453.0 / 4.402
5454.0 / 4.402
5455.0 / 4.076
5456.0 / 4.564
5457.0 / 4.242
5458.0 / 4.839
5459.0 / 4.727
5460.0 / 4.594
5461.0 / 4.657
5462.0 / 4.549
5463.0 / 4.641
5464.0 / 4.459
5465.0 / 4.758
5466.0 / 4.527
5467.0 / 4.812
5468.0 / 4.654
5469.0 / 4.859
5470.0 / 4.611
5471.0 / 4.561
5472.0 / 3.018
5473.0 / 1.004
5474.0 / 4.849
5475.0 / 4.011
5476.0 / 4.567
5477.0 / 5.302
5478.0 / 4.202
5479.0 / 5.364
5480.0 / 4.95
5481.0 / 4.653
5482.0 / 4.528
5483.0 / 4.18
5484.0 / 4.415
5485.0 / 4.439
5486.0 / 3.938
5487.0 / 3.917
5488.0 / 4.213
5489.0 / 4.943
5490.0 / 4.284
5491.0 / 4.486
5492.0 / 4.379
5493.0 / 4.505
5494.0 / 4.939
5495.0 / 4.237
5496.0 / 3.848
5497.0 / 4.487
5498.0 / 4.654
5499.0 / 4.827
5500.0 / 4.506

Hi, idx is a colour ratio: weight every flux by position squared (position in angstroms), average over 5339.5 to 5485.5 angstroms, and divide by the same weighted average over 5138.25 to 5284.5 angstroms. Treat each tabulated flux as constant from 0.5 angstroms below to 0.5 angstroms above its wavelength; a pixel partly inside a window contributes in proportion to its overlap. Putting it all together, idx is 1.25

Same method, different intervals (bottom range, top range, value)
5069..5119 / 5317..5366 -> 1.24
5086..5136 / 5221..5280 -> 1.09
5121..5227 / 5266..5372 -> 1.27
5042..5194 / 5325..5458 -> 1.30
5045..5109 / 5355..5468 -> 1.26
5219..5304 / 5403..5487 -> 1.13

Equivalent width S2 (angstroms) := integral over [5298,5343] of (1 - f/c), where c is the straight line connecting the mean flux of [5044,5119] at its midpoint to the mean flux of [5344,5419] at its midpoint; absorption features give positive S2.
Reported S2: -1.06 angstroms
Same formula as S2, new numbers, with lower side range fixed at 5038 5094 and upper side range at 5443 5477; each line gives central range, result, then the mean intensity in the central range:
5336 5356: -1.7 angstroms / 4.77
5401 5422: -0.8 angstroms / 4.62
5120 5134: 0.8 angstroms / 3.97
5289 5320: -3.0 angstroms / 4.78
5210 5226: 0.5 angstroms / 4.15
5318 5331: -0.4 angstroms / 4.52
